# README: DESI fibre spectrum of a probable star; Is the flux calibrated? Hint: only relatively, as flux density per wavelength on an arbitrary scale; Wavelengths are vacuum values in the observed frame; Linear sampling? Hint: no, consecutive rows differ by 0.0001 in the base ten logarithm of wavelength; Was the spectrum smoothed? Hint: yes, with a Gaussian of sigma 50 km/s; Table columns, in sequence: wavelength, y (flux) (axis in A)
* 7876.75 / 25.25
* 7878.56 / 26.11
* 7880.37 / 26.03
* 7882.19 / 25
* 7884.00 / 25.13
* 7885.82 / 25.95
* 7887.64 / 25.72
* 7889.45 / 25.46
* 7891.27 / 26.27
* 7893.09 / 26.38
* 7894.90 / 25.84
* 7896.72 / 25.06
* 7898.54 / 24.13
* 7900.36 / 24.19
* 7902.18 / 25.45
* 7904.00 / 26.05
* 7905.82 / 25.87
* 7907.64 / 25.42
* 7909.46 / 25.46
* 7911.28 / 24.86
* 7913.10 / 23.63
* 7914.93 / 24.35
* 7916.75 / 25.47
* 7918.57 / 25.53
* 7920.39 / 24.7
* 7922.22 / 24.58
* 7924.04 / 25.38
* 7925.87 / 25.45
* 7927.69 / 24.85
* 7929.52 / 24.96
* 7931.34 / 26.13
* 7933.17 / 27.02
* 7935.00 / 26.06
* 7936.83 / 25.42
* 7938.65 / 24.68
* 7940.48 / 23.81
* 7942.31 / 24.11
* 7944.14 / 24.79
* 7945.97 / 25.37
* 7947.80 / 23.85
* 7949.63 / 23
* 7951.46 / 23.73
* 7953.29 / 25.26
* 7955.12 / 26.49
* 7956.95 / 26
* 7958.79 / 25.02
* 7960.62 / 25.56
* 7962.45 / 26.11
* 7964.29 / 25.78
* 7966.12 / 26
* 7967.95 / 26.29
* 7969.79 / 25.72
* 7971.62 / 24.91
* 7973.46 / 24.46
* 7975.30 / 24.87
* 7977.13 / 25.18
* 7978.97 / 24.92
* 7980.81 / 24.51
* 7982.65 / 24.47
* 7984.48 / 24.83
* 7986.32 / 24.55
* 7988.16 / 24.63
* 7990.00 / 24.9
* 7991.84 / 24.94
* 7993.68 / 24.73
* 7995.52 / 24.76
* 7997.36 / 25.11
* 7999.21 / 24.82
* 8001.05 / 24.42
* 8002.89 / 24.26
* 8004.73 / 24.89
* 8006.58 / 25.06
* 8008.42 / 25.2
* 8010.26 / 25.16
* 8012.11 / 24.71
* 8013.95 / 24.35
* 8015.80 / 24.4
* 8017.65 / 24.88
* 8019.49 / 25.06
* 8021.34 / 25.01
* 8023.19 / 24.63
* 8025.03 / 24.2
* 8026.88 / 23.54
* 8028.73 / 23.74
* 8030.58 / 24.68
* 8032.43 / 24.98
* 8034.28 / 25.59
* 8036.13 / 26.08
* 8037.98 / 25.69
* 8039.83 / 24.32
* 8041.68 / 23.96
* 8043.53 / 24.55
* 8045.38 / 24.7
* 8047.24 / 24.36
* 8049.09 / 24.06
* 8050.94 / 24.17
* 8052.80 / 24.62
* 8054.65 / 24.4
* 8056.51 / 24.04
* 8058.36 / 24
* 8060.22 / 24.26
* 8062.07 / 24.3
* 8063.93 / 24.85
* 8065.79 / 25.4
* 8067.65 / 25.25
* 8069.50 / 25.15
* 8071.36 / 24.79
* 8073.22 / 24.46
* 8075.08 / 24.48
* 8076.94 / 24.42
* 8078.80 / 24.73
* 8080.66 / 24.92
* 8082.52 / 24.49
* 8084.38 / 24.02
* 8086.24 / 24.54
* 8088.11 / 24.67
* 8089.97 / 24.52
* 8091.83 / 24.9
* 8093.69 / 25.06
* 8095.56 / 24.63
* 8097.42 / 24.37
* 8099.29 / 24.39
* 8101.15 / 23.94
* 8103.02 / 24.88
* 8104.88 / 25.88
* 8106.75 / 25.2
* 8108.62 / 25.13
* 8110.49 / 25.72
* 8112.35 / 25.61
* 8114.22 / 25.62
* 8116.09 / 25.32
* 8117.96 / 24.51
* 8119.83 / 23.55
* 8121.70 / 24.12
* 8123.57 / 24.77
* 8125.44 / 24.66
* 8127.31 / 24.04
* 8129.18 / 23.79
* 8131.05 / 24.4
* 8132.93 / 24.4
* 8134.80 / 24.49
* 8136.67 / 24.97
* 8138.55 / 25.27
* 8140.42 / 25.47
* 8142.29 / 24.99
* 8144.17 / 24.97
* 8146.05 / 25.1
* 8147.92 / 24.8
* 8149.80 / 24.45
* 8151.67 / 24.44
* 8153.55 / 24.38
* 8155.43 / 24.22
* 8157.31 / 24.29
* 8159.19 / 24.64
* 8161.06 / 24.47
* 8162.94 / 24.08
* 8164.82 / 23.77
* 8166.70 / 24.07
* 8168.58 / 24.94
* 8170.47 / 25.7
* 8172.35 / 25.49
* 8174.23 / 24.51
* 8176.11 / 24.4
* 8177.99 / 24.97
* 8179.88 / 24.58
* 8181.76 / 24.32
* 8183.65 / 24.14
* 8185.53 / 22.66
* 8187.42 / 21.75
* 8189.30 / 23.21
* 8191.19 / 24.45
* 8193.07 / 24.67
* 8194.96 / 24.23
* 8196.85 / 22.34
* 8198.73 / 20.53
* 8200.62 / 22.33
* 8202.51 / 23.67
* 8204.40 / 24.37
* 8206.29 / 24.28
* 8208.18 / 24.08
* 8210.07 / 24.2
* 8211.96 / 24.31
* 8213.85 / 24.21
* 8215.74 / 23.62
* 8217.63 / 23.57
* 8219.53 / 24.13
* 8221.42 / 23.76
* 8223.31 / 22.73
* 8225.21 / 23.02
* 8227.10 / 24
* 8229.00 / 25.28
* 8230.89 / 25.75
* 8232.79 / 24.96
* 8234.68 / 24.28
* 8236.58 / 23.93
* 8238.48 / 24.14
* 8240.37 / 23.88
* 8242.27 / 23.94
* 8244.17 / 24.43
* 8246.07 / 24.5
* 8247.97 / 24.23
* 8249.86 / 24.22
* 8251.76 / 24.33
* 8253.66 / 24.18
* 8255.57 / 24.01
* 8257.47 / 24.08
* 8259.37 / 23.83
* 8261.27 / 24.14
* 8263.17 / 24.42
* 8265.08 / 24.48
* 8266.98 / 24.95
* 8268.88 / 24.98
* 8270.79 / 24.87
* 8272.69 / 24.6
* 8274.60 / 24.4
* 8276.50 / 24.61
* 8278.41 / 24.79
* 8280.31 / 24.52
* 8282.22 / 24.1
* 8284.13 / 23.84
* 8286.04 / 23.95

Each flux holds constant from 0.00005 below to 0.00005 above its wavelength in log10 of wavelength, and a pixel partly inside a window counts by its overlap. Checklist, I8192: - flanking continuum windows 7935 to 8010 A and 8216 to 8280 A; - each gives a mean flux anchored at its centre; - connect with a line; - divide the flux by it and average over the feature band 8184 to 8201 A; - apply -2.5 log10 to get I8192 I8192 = 0.07 mag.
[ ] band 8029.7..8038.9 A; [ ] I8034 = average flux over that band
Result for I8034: 25.4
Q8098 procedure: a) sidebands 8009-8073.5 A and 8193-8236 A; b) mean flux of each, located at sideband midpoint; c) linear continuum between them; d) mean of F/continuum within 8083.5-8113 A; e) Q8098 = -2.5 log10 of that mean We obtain -0.02 mag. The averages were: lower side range 24.6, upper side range 23.8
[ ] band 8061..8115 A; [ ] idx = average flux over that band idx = 24.8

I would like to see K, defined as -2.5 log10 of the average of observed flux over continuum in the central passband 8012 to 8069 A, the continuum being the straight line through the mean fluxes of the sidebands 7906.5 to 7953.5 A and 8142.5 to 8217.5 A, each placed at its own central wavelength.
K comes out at 0.00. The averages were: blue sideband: 24.9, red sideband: 24.1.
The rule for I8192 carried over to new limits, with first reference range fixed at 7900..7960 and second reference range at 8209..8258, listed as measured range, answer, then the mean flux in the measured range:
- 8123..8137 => 0.00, 24.4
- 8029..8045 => -0.01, 24.9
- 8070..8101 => 0.00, 24.6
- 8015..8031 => 0.01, 24.5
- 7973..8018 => 0.00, 24.8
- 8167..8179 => -0.03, 24.9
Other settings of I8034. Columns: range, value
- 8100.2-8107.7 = 25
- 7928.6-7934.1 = 26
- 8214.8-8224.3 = 23.5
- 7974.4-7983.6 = 24.8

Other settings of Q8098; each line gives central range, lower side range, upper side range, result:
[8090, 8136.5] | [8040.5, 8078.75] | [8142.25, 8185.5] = -0.009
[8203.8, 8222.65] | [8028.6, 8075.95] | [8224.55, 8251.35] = 0.016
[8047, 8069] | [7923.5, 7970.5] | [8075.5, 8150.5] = 0.018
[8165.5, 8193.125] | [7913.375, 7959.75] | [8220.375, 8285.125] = 0.010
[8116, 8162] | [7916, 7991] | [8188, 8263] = -0.011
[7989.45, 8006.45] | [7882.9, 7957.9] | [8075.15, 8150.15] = 0.010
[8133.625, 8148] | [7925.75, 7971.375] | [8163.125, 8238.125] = -0.032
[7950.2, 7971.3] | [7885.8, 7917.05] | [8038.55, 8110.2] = -0.022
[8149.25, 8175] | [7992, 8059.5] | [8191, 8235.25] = -0.021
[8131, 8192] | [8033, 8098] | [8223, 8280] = 0.002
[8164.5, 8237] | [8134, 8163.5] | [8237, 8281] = 0.025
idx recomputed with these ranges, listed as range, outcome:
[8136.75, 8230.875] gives 24.1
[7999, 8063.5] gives 24.6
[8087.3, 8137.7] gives 24.7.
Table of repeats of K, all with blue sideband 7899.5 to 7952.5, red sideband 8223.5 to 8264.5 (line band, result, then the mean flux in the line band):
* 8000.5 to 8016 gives 0.002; 24.7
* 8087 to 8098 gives -0.005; 24.7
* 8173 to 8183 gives -0.008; 24.6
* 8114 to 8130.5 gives 0.003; 24.4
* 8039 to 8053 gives 0.016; 24.3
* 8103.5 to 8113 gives -0.041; 25.5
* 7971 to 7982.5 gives 0.004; 24.8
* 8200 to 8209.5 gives 0.023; 23.8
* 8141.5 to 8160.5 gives -0.008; 24.6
